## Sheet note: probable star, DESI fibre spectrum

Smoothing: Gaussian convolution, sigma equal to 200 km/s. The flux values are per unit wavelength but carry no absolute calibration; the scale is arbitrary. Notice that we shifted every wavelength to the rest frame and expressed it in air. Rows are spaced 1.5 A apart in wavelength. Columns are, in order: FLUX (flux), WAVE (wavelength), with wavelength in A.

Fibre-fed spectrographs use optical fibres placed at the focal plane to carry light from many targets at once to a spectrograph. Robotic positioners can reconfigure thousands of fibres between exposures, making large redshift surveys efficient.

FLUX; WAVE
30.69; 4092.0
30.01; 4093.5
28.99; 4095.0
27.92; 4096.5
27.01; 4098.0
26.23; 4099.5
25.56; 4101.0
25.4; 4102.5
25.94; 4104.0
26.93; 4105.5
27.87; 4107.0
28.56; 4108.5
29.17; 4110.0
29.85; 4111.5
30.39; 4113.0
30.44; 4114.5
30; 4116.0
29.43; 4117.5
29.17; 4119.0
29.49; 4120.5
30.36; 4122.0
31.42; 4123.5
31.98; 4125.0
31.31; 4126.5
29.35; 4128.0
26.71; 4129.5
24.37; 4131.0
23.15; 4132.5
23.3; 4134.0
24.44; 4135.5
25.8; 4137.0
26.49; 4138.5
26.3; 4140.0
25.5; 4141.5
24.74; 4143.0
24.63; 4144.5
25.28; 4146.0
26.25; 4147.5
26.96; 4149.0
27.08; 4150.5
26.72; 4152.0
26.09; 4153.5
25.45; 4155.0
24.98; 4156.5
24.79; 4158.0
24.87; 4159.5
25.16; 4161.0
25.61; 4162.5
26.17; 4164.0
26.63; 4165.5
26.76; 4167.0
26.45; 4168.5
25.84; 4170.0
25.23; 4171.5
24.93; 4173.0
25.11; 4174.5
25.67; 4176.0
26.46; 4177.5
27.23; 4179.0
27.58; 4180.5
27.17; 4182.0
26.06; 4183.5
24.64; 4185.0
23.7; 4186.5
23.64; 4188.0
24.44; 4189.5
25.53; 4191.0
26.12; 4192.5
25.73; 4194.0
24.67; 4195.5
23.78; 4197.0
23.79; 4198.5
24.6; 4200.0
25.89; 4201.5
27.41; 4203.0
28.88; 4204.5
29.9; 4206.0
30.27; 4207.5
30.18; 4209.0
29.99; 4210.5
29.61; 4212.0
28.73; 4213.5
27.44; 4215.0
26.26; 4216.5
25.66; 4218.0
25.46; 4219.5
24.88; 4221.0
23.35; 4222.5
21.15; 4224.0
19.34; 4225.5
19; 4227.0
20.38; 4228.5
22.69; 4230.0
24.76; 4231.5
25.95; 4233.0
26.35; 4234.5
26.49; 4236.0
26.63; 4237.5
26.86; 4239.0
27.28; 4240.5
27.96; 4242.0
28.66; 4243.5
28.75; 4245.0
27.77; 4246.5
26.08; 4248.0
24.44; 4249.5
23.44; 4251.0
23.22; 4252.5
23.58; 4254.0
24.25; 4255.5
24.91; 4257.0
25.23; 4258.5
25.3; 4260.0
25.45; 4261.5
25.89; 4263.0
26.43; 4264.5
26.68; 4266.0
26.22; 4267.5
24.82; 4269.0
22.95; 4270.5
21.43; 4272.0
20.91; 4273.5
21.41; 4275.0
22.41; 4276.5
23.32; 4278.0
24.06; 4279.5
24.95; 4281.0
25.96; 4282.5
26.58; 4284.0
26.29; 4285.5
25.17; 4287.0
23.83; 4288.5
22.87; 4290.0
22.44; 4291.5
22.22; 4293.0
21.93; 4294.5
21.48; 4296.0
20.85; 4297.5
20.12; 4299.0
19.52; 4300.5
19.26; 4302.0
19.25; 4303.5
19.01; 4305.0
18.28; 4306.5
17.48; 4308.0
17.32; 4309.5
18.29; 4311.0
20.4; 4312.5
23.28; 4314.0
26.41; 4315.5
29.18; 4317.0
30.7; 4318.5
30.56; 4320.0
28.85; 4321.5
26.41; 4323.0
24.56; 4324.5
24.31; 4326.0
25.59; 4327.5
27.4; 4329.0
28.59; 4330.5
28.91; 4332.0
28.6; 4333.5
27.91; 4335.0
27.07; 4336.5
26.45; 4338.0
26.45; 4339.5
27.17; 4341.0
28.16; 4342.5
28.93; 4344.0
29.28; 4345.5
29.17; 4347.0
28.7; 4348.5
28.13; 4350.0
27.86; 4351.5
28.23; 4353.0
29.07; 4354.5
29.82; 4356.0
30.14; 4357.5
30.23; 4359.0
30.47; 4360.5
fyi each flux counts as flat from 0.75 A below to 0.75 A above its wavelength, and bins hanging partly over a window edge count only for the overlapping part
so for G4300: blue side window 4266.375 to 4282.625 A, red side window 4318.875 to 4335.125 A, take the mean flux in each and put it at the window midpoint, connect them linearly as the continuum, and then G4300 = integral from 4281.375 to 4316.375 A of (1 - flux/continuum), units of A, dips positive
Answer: 4.9 A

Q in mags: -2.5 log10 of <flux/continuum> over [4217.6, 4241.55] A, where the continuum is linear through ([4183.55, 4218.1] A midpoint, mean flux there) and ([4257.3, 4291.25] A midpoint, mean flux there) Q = 0.07 mag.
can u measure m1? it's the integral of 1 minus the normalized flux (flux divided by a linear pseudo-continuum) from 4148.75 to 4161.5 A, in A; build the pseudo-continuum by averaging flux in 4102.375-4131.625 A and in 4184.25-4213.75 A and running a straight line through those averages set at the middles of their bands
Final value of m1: 1.0 A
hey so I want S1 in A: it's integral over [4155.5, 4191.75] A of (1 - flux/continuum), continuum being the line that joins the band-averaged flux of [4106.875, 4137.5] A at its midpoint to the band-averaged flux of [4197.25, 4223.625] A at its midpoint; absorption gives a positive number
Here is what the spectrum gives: 2.6 A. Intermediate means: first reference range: 28.4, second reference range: 27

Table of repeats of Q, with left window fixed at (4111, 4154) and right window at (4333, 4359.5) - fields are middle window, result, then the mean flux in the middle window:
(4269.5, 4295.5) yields 0.20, 23.4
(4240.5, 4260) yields 0.09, 25.7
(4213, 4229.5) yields 0.18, 23.7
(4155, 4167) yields 0.08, 25.5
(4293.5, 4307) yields 0.37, 20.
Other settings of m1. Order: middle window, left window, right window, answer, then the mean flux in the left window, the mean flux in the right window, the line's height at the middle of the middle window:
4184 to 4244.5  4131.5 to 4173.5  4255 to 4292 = -1.8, 25.6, 24.4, 25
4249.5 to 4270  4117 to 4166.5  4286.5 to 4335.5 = -0.4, 26.7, 23.6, 24.5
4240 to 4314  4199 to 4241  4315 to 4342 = 9.2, 25.9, 27.5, 26.7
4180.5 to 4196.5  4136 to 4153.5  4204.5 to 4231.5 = 0.3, 26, 25.6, 25.8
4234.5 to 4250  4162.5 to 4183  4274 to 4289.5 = -1.3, 26.2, 24.3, 25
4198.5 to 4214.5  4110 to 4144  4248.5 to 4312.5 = -1.9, 27.9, 22.8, 25.3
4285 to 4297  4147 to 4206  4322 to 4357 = 1.8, 25.8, 27.7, 27.1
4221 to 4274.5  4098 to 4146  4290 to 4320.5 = -2.4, 27.5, 21.9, 23.6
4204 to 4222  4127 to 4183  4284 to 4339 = -2.1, 25.8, 24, 25.1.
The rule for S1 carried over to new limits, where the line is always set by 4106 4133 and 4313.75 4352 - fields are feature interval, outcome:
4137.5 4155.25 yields 1.8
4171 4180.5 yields 0.9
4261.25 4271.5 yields 1.0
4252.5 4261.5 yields 1.1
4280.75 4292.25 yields 1.3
